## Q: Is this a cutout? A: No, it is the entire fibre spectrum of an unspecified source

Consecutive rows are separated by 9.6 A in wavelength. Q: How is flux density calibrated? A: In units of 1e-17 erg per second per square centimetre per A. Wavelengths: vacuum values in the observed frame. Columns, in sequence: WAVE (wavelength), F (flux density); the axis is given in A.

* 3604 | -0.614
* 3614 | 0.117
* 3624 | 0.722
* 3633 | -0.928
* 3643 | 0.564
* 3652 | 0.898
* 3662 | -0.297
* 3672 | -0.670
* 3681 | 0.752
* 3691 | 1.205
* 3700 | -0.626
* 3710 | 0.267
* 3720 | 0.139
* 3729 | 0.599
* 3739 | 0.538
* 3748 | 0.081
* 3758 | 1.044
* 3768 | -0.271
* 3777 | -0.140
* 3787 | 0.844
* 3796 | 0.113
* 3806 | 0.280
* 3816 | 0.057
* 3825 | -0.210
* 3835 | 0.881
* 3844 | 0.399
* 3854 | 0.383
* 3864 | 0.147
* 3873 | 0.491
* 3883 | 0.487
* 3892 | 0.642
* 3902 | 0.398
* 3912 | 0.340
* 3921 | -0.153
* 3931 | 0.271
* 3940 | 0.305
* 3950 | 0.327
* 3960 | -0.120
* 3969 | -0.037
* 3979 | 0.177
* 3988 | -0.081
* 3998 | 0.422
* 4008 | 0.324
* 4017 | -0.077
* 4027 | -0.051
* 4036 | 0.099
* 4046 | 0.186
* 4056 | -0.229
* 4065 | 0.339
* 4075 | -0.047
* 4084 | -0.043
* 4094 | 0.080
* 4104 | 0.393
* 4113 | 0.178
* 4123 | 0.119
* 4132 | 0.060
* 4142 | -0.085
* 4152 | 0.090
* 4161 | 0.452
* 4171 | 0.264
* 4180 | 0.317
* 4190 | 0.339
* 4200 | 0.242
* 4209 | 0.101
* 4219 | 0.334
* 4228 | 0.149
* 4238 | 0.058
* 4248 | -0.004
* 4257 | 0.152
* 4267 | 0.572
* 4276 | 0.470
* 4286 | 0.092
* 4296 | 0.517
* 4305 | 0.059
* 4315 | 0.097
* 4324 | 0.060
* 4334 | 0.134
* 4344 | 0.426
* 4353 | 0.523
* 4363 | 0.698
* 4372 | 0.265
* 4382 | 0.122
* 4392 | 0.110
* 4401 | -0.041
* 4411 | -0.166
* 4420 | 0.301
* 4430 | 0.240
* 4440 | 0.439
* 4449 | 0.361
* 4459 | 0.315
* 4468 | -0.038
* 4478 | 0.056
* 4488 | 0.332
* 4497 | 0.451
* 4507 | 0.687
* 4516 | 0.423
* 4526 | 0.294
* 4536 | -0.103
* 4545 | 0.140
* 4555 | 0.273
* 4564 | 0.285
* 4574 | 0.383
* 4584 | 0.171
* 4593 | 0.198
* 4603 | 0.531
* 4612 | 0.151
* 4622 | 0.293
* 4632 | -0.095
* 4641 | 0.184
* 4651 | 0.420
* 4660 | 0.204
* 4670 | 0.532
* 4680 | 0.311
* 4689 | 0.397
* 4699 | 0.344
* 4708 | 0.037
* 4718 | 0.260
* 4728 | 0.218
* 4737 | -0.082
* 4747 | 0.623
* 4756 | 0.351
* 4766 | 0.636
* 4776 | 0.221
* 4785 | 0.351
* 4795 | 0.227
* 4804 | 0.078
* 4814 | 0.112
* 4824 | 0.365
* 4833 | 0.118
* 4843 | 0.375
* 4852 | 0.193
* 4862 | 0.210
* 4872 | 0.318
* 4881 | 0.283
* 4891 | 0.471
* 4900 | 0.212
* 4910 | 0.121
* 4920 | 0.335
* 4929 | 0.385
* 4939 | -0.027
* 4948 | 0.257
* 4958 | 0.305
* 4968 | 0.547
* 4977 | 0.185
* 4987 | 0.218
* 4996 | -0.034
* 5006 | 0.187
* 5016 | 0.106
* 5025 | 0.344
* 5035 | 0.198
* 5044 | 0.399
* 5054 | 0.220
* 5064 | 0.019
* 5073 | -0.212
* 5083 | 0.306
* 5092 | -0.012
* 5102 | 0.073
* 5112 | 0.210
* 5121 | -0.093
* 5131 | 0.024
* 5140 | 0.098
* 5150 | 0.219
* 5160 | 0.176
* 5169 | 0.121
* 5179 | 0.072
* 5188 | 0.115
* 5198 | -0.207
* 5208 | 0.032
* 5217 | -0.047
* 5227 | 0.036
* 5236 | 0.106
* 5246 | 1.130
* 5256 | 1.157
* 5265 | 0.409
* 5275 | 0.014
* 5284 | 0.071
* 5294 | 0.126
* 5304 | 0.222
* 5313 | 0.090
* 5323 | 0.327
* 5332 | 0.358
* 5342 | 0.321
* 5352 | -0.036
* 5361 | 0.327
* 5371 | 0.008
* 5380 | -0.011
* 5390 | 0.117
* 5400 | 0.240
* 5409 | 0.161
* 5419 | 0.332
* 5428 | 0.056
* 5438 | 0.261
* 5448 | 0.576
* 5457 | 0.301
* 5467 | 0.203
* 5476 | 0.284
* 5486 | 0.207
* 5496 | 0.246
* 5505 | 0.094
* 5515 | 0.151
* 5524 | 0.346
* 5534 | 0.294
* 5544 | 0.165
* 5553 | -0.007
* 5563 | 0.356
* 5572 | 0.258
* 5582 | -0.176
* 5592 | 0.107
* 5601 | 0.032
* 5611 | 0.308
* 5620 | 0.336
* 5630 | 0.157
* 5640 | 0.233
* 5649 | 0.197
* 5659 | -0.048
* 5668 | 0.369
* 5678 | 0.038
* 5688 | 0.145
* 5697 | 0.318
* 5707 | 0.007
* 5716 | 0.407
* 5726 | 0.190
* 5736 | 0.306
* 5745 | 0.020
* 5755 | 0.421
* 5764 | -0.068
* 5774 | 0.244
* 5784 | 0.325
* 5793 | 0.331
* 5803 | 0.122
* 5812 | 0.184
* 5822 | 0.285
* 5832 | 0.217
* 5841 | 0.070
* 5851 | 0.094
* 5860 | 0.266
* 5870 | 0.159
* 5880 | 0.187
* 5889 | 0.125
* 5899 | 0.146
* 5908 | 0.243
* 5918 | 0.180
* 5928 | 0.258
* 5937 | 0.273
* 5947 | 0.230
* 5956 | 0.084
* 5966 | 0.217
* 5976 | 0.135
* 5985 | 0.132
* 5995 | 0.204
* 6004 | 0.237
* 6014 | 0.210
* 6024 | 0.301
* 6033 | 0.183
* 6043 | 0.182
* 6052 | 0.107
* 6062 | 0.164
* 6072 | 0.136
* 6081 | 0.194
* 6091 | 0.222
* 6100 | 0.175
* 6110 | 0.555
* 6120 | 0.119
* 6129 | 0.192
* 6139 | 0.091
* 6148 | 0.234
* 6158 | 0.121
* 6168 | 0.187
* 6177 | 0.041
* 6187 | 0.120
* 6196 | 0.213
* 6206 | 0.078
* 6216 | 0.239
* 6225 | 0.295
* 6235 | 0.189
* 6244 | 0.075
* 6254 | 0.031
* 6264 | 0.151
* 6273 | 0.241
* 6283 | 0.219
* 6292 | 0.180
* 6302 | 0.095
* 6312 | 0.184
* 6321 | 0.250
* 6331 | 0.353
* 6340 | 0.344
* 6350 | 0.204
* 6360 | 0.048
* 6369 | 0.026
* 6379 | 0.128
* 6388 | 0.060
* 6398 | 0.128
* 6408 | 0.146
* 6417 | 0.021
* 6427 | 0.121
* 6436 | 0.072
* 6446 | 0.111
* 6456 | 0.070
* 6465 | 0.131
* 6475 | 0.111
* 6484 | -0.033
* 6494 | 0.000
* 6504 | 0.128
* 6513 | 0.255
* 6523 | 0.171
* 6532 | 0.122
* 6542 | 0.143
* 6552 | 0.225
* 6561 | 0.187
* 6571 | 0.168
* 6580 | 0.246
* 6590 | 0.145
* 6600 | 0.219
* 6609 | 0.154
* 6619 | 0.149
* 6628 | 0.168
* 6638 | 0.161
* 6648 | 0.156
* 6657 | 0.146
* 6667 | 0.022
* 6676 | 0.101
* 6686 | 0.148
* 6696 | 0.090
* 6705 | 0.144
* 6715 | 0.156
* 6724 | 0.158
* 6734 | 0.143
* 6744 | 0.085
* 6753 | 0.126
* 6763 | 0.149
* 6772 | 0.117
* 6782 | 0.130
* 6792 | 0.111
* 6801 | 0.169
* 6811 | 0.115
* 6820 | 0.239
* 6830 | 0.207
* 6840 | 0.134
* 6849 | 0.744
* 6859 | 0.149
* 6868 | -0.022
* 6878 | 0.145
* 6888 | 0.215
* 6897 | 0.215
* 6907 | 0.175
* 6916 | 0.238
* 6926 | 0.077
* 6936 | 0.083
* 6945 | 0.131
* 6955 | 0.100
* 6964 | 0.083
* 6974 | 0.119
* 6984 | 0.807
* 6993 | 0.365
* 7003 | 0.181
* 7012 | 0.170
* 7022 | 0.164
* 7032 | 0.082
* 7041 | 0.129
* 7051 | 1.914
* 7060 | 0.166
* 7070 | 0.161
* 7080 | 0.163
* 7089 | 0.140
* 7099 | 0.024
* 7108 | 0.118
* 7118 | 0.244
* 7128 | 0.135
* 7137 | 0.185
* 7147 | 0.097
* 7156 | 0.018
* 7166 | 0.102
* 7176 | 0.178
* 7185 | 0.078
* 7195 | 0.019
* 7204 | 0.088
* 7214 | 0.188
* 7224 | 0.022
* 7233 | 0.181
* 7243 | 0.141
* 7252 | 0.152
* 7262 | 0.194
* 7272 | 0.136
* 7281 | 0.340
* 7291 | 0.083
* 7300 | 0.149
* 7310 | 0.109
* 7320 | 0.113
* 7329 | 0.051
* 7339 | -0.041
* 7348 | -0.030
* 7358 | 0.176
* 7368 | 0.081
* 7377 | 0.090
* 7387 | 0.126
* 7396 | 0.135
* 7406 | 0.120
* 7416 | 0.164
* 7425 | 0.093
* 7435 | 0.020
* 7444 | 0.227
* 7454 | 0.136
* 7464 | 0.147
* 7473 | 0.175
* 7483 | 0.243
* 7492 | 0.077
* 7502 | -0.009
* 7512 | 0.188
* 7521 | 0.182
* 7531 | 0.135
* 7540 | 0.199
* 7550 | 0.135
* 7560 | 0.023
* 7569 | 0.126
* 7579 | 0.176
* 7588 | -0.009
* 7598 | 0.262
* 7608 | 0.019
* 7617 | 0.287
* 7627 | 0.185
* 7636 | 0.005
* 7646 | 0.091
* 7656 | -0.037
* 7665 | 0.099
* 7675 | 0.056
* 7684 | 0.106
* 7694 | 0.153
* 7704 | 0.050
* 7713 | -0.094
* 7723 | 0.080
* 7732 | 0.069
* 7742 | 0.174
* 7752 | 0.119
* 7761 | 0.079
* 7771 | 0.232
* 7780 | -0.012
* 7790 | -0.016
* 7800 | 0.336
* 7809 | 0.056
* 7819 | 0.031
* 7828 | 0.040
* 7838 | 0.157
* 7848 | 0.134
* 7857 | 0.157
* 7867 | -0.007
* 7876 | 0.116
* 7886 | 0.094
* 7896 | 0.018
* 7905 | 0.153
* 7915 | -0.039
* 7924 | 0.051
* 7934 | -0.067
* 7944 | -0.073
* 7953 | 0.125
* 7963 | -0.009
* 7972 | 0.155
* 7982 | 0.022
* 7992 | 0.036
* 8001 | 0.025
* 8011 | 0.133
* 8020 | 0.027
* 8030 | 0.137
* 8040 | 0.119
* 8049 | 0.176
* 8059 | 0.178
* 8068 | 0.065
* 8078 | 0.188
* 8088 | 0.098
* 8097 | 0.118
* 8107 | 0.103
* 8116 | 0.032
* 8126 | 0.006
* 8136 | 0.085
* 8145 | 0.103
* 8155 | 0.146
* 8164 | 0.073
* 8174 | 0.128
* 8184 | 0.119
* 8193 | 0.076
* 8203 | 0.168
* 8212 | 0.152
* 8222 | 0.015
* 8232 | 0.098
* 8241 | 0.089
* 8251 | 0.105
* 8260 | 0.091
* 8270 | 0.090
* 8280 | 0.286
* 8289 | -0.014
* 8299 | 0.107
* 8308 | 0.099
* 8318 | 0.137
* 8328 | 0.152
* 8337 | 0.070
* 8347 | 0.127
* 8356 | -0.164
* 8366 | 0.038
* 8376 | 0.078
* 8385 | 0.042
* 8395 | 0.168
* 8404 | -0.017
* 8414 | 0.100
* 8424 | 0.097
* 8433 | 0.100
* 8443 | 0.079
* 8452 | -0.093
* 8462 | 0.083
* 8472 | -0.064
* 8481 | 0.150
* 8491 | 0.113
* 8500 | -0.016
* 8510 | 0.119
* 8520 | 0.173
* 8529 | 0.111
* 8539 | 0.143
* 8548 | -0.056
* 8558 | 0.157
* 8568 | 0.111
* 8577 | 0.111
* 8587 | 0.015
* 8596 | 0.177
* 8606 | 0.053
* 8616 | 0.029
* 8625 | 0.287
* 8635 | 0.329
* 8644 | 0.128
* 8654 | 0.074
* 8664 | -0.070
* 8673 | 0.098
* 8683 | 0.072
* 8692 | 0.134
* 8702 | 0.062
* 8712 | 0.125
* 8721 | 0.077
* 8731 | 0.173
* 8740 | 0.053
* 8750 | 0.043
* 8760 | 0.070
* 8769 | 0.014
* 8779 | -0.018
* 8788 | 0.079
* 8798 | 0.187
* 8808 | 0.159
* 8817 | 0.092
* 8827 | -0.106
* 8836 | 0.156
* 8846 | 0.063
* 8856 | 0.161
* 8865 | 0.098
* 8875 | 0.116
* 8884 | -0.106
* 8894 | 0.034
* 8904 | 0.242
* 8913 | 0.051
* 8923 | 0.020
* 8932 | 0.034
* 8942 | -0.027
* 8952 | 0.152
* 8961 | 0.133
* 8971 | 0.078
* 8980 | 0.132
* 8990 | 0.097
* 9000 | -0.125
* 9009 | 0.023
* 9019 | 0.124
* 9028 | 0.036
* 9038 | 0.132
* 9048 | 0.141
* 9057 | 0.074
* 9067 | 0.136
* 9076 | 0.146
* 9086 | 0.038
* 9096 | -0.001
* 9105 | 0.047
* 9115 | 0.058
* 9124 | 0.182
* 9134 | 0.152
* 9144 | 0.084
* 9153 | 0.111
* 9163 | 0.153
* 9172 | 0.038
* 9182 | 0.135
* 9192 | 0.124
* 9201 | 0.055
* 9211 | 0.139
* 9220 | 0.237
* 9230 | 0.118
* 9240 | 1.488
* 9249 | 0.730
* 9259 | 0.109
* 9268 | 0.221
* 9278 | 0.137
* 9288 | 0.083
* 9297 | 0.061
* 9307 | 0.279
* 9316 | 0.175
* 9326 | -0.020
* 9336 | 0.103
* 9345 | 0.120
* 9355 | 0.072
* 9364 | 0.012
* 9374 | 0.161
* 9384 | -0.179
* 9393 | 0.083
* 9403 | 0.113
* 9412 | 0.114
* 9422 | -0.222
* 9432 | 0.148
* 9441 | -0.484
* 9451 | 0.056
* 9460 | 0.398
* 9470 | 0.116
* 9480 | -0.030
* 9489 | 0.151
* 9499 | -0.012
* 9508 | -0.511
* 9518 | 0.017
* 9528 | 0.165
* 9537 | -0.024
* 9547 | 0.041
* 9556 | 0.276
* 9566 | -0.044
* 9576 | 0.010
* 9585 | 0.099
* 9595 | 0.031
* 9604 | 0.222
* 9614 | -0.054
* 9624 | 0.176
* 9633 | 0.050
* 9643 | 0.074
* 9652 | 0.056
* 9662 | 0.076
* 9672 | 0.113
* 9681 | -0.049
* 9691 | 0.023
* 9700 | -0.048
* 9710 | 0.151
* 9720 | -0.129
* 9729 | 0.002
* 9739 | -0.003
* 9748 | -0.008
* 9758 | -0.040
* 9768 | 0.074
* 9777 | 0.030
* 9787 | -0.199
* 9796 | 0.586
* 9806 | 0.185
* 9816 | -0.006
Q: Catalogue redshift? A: 0.408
